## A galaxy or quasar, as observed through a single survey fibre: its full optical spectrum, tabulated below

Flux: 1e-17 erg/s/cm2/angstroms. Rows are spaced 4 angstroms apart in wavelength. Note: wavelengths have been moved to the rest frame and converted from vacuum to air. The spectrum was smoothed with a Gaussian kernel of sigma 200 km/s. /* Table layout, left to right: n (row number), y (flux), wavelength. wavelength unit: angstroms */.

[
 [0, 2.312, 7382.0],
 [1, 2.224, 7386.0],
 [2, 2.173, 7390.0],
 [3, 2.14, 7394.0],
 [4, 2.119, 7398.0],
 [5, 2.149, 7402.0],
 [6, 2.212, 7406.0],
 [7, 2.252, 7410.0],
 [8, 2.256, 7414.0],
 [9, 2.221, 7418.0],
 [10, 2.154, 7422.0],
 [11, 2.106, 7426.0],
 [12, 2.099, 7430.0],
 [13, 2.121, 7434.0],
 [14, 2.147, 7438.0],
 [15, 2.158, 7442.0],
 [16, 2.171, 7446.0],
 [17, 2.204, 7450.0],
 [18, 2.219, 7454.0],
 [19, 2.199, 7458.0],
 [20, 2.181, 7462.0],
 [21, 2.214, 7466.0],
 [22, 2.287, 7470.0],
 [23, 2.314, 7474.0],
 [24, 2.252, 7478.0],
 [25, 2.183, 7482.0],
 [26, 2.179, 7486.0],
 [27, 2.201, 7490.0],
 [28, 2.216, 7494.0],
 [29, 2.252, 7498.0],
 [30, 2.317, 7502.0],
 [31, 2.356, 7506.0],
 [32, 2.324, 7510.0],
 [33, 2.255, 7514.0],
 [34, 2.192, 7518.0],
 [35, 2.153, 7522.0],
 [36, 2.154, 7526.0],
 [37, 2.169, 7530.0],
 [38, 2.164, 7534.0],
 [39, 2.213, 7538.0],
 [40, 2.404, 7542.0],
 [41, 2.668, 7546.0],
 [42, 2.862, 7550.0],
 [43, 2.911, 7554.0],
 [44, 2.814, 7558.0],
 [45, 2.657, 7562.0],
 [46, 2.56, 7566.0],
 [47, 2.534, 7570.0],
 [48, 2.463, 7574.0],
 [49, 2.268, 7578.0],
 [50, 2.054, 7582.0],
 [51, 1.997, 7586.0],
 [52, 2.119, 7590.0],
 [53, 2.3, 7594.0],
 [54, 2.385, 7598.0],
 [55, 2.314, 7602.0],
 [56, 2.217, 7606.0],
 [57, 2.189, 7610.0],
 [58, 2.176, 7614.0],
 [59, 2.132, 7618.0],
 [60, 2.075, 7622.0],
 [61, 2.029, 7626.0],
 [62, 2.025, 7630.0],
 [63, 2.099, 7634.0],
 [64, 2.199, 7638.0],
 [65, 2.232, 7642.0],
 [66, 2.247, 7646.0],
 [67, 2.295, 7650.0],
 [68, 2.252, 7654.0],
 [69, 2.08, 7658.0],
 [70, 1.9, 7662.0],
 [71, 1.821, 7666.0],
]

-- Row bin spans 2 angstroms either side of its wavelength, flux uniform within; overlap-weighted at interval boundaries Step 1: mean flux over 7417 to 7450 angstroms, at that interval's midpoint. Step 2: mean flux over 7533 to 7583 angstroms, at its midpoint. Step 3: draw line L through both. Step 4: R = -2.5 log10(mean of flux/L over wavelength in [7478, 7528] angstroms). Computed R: 0.06 mag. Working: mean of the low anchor 2.15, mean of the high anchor 2.52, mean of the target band 2.23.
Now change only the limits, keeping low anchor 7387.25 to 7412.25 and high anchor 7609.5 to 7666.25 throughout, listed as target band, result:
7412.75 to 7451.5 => 0.00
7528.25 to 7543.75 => -0.04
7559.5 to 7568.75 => -0.22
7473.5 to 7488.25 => -0.03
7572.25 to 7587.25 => -0.03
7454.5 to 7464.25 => -0.02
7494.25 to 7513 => -0.07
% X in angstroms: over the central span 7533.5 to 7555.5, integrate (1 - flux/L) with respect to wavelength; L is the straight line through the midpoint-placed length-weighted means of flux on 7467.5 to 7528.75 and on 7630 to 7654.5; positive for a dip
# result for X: -3.2 angstroms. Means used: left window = 2.24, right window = 2.2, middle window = 2.55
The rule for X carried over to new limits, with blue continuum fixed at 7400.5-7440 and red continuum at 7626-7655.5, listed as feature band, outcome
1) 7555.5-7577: -4.14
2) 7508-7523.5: -0.41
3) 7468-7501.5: -1.00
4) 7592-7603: -0.79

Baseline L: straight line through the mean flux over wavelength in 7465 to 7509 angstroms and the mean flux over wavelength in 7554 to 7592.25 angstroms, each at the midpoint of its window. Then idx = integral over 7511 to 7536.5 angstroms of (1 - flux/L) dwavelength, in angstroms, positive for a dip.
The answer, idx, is 1.47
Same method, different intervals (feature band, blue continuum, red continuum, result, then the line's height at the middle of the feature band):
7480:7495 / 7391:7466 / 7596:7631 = -0.1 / 2.17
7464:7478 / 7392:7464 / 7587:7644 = -0.6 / 2.17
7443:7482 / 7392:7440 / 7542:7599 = 0.6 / 2.26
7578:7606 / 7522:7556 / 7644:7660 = 1.5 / 2.33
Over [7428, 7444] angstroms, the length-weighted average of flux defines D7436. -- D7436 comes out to 2.13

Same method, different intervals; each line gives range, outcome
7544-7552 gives 2.77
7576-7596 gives 2.15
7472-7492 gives 2.23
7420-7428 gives 2.13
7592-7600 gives 2.34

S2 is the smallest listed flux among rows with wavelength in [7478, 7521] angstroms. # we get 2.179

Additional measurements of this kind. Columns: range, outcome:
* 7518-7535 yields 2.153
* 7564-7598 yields 1.997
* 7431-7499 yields 2.121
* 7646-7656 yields 2.247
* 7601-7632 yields 2.025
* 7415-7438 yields 2.099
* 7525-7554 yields 2.154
